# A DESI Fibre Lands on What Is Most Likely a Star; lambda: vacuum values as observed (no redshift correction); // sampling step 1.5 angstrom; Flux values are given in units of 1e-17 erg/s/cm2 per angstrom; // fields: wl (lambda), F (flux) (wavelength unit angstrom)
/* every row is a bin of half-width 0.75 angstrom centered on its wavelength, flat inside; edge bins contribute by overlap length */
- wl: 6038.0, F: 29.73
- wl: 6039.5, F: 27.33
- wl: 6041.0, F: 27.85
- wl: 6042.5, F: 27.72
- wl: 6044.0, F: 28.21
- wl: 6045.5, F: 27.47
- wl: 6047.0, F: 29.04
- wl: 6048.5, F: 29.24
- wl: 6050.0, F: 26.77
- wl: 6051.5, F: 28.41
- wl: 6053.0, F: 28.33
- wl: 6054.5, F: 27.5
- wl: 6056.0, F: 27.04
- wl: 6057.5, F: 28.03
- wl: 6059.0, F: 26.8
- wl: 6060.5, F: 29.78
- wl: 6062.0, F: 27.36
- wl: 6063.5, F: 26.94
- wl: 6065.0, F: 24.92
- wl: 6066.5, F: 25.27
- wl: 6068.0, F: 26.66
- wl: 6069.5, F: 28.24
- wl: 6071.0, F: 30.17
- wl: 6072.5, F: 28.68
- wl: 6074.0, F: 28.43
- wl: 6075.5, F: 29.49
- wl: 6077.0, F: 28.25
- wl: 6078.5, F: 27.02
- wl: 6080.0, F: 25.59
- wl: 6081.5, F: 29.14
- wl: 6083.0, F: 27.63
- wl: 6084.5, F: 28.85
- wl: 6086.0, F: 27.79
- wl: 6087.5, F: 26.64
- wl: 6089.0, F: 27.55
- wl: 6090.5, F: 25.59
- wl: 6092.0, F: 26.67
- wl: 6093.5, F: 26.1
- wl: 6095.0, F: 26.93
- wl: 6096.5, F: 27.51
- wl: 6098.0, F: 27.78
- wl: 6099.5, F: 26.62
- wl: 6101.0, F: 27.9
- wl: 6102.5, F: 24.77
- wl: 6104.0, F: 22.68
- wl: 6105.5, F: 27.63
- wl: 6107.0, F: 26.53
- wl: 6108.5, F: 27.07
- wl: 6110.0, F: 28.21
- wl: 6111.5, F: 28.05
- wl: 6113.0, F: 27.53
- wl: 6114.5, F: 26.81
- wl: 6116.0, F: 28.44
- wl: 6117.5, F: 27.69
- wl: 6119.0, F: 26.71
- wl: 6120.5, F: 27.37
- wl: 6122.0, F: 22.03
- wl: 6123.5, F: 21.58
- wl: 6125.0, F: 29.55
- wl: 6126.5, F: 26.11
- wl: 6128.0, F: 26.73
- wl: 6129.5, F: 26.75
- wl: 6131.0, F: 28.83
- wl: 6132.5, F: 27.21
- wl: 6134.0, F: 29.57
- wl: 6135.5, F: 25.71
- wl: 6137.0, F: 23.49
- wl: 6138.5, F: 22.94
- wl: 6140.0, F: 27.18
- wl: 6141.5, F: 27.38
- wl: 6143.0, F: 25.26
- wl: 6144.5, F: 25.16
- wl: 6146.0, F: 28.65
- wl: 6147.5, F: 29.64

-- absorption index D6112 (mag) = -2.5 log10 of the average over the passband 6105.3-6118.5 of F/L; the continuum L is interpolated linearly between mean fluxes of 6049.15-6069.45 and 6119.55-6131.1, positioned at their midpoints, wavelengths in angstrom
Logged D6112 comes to -0.05 mag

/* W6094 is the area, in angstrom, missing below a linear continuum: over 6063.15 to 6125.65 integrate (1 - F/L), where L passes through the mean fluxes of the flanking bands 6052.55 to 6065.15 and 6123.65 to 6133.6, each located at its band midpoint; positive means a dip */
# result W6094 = 0.8 angstrom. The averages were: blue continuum 27.5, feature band 27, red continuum 27.2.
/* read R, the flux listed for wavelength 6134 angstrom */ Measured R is 29.57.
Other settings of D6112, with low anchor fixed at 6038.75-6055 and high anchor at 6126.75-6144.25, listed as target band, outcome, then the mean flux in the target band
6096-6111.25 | 0.011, 26.7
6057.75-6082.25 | -0.004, 27.7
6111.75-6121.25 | -0.028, 27.5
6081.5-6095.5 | 0.002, 27.2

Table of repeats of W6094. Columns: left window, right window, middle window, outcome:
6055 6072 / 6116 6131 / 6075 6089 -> -0.4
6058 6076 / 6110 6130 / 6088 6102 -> 0.1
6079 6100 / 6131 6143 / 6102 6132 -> 0.1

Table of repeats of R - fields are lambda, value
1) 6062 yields 27.36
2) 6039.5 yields 27.33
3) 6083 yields 27.63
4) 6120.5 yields 27.37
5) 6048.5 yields 29.24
